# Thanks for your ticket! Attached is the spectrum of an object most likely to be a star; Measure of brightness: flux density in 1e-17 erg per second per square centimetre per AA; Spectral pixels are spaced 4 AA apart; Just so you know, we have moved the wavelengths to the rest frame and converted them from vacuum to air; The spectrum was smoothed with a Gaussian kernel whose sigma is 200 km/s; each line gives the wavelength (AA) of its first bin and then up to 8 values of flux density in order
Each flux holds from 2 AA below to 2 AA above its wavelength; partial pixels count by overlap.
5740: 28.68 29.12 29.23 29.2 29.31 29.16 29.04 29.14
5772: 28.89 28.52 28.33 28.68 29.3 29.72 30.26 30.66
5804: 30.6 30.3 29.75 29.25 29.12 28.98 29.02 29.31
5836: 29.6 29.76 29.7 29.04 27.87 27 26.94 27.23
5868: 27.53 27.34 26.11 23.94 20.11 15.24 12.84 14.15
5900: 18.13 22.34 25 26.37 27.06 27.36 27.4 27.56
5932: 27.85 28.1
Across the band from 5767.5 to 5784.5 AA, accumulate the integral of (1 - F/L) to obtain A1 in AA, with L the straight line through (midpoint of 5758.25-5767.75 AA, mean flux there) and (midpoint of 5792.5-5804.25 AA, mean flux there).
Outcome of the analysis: 0.5 AA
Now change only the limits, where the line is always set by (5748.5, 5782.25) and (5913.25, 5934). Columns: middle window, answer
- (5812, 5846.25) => -1.25 AA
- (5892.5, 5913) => 5.40 AA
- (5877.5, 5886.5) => 1.92 AA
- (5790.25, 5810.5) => -1.19 AA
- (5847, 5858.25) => 0.10 AA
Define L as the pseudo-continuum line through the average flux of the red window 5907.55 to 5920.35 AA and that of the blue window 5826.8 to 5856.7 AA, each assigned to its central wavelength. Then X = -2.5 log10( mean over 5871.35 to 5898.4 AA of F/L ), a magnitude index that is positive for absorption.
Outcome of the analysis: 0.37 mag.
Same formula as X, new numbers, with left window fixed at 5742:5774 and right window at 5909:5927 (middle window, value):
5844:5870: 0.00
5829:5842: -0.05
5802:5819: -0.06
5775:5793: 0.00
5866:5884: 0.08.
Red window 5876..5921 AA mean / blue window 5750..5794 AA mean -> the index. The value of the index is 0.7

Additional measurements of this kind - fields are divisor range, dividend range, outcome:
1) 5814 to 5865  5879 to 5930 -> 0.77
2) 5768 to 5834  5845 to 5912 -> 0.79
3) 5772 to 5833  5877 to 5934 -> 0.77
